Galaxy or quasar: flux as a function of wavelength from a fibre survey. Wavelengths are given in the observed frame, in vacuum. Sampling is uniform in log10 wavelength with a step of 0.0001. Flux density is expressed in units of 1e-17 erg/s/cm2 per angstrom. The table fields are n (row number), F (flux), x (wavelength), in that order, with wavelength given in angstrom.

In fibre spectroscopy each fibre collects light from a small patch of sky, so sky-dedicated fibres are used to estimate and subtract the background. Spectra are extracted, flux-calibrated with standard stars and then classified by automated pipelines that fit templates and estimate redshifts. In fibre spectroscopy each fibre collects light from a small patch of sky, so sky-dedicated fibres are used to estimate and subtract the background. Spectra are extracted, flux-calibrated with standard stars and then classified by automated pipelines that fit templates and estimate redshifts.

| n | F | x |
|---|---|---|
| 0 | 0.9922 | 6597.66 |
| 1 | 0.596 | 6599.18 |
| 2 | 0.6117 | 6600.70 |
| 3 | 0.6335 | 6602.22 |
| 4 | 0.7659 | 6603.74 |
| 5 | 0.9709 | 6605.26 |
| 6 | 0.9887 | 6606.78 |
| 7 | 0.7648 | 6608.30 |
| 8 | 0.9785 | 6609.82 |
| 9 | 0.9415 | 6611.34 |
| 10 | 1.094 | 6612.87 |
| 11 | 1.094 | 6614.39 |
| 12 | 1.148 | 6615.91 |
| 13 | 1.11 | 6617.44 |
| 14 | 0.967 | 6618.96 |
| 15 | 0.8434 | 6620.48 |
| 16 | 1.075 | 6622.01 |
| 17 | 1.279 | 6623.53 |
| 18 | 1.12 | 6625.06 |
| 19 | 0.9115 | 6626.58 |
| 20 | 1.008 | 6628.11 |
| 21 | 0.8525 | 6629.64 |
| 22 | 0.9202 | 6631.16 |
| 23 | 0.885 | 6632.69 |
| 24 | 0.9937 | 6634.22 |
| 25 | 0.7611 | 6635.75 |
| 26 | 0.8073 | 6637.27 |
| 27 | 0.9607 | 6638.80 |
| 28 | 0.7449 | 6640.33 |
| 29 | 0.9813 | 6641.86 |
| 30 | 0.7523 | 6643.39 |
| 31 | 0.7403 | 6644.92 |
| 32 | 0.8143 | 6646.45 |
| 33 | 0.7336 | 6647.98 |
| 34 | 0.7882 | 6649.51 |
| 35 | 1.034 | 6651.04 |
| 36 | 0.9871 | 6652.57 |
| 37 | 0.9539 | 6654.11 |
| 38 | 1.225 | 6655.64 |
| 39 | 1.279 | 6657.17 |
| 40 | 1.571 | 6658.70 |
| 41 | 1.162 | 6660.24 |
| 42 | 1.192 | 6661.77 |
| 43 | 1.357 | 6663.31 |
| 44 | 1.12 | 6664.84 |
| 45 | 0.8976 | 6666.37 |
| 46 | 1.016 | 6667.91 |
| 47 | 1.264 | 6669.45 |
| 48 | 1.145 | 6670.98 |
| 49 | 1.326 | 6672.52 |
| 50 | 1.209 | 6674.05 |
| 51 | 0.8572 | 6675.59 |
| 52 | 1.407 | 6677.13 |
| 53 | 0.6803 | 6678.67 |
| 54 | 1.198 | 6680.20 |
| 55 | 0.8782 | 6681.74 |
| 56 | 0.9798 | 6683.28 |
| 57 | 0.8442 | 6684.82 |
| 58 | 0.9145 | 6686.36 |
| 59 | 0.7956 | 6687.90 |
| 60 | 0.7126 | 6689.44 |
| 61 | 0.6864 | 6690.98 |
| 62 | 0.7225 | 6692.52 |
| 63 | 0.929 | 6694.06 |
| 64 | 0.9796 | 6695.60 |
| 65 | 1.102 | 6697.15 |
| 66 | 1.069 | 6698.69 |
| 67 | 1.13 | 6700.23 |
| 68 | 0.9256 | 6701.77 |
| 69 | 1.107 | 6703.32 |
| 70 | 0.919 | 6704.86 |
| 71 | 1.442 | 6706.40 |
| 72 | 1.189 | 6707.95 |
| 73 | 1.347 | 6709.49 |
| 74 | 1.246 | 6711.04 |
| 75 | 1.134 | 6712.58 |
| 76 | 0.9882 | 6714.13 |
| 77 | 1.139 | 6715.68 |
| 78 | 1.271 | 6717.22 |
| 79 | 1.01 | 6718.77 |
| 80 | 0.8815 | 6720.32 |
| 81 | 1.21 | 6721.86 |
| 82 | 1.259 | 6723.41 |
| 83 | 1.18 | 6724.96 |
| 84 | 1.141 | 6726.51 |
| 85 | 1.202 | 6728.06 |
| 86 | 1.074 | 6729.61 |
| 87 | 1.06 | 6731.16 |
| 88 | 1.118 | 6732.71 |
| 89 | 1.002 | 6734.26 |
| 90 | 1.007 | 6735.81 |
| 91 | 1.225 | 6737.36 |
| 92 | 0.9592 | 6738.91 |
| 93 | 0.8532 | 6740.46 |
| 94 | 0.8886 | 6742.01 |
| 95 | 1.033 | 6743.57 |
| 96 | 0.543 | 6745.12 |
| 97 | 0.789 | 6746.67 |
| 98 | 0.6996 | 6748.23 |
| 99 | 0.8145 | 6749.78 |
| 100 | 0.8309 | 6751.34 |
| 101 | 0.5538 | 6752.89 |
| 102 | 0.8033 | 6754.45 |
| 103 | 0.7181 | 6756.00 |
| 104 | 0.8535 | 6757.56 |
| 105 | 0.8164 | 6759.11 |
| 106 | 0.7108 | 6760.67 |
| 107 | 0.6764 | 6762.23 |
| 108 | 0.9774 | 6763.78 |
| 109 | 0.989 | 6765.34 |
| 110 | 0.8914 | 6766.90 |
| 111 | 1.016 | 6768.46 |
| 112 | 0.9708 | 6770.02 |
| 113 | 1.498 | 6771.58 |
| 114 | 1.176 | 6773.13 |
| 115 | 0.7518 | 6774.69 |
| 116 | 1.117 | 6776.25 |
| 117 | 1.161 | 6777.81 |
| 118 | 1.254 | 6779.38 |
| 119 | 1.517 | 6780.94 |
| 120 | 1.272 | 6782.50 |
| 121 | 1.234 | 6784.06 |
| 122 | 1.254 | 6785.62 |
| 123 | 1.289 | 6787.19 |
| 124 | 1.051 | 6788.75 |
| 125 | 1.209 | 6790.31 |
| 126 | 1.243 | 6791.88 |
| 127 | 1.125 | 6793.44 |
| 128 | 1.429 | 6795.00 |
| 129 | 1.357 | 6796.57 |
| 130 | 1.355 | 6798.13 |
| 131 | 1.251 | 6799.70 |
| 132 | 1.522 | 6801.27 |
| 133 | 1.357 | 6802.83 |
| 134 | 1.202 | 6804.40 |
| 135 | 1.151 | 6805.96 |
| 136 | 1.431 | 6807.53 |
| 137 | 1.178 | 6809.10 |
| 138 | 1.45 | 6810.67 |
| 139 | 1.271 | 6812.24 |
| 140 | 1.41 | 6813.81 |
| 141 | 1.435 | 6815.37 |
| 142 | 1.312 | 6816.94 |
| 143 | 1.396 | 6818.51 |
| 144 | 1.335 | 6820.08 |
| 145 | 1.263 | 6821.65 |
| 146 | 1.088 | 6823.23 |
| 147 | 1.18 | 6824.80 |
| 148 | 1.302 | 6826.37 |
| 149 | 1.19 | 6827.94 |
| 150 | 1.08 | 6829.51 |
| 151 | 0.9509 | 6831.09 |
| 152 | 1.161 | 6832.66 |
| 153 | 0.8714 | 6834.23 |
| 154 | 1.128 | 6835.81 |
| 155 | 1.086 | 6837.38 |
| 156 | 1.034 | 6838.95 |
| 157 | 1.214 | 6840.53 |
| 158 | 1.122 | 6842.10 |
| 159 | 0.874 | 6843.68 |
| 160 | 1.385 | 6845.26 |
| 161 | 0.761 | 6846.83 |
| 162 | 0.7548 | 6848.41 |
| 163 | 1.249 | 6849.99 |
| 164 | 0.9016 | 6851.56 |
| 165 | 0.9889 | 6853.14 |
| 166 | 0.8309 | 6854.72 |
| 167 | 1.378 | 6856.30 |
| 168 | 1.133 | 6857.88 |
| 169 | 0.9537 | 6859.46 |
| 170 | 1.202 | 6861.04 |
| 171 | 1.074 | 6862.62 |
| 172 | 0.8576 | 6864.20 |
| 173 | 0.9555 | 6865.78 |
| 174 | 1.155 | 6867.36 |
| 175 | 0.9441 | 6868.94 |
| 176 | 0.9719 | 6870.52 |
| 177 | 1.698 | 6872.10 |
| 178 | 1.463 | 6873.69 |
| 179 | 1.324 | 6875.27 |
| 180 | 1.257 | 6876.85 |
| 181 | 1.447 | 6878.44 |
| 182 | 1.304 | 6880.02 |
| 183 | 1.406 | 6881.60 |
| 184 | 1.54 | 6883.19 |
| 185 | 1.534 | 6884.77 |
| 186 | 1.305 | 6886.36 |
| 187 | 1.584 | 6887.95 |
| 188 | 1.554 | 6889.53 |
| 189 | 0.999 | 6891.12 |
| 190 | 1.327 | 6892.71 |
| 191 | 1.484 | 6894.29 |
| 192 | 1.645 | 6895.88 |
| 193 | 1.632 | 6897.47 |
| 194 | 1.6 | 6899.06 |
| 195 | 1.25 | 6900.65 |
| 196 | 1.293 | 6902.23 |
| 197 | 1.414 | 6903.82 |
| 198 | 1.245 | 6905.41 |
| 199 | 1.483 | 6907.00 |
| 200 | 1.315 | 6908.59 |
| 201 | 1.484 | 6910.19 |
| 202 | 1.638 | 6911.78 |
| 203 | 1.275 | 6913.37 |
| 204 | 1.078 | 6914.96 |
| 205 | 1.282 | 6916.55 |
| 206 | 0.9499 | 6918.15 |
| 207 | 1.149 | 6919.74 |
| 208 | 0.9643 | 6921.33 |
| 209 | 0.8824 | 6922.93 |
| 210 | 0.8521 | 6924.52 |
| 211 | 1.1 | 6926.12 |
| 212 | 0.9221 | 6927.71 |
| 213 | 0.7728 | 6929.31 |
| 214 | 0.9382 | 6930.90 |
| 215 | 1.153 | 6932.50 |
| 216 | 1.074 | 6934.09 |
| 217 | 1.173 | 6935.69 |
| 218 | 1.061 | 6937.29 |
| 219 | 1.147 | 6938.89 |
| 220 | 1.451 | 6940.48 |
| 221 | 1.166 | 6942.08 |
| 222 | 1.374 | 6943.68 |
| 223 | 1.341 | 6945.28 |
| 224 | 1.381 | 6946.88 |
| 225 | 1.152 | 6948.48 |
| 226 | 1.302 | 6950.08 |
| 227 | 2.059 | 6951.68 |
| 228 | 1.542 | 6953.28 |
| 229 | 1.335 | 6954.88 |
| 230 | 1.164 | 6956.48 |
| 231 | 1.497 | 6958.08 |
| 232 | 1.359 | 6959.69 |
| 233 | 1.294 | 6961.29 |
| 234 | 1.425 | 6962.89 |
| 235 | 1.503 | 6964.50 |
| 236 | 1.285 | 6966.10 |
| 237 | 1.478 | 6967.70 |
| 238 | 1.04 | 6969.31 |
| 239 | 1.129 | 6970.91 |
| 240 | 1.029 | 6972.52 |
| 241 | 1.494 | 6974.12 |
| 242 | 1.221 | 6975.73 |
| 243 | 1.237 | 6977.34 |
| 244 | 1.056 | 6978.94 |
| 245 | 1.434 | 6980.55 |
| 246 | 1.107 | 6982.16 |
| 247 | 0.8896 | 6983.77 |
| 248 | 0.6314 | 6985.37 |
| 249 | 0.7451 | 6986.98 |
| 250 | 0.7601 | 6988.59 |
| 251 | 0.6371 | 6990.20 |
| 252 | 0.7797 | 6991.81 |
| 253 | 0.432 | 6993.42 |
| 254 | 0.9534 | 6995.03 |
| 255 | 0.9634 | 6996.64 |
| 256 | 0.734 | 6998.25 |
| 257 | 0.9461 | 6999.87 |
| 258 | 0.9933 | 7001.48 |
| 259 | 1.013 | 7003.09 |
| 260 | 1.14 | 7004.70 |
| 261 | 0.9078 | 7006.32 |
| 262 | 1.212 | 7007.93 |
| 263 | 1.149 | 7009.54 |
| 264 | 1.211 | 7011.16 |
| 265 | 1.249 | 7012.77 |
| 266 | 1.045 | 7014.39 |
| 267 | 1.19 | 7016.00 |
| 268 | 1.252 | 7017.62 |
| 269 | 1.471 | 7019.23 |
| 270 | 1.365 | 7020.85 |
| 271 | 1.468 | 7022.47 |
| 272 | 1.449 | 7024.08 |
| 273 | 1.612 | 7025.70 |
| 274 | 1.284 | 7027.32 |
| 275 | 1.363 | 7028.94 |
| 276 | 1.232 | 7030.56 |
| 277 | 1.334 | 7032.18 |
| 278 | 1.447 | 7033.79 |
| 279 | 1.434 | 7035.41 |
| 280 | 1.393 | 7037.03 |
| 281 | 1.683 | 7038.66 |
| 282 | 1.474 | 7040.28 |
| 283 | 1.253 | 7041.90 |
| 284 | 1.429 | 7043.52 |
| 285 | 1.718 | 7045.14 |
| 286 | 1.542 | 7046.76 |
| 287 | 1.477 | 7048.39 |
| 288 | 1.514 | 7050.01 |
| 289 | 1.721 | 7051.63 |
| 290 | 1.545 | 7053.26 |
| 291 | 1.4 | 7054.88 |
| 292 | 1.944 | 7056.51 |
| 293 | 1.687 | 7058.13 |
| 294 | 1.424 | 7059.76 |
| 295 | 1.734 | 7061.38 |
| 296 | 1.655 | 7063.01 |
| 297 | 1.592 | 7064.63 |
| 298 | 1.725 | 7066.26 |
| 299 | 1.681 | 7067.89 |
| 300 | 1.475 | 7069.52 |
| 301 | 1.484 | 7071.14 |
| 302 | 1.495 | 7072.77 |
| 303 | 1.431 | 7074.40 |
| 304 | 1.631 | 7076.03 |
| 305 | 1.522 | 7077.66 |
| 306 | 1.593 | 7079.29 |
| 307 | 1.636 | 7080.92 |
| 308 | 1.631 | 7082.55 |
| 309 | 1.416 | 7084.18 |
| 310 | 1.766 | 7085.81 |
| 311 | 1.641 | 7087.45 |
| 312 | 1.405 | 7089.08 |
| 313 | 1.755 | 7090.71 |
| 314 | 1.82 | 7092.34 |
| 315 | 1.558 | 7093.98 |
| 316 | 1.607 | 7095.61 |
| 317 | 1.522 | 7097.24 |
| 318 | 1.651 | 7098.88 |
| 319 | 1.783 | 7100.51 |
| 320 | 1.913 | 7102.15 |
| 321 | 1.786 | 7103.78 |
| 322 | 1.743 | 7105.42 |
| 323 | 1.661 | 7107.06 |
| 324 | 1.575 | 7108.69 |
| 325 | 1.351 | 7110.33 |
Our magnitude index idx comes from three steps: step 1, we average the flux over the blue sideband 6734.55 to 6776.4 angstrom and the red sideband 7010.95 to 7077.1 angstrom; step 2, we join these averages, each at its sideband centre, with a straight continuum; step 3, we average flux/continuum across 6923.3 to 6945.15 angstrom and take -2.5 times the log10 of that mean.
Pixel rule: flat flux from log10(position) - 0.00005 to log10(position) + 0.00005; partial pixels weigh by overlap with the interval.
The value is 0.15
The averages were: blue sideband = 0.893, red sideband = 1.48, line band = 1.09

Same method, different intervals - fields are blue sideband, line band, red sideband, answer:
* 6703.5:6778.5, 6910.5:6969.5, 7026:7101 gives 0.09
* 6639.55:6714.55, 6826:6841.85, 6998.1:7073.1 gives 0.09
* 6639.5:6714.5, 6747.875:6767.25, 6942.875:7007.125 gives 0.31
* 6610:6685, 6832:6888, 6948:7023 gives -0.05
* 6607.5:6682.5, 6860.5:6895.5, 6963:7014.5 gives -0.24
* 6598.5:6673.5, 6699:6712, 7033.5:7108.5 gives -0.07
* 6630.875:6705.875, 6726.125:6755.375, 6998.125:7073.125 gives 0.16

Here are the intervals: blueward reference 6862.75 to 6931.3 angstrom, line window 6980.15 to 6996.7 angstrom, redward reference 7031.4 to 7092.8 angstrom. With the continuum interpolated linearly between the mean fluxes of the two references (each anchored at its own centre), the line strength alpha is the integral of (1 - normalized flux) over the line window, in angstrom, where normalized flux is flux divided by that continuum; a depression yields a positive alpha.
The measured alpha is 6.9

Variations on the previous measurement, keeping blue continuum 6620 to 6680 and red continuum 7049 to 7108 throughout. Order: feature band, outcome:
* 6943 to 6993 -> 8.8 angstrom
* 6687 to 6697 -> 2.4 angstrom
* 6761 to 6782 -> 2.1 angstrom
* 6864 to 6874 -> 1.3 angstrom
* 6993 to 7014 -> 7.1 angstrom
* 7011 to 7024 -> 2.1 angstrom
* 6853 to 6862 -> 1.5 angstrom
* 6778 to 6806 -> -1.4 angstrom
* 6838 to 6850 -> 2.4 angstrom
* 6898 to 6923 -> 1.9 angstrom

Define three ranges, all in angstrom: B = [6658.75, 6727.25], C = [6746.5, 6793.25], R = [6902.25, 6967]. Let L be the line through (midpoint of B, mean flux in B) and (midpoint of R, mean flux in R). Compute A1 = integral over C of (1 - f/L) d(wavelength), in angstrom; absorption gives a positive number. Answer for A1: 5.03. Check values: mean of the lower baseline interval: 1.07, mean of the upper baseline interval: 1.25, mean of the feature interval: 1.01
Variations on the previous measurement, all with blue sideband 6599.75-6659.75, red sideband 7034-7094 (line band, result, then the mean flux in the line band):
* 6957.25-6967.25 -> 0.2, 1.4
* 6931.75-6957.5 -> 1.8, 1.31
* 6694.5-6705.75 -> 0.2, 1.03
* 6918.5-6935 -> 4.7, 0.982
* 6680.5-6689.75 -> 1.4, 0.878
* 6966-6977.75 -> 1.7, 1.24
